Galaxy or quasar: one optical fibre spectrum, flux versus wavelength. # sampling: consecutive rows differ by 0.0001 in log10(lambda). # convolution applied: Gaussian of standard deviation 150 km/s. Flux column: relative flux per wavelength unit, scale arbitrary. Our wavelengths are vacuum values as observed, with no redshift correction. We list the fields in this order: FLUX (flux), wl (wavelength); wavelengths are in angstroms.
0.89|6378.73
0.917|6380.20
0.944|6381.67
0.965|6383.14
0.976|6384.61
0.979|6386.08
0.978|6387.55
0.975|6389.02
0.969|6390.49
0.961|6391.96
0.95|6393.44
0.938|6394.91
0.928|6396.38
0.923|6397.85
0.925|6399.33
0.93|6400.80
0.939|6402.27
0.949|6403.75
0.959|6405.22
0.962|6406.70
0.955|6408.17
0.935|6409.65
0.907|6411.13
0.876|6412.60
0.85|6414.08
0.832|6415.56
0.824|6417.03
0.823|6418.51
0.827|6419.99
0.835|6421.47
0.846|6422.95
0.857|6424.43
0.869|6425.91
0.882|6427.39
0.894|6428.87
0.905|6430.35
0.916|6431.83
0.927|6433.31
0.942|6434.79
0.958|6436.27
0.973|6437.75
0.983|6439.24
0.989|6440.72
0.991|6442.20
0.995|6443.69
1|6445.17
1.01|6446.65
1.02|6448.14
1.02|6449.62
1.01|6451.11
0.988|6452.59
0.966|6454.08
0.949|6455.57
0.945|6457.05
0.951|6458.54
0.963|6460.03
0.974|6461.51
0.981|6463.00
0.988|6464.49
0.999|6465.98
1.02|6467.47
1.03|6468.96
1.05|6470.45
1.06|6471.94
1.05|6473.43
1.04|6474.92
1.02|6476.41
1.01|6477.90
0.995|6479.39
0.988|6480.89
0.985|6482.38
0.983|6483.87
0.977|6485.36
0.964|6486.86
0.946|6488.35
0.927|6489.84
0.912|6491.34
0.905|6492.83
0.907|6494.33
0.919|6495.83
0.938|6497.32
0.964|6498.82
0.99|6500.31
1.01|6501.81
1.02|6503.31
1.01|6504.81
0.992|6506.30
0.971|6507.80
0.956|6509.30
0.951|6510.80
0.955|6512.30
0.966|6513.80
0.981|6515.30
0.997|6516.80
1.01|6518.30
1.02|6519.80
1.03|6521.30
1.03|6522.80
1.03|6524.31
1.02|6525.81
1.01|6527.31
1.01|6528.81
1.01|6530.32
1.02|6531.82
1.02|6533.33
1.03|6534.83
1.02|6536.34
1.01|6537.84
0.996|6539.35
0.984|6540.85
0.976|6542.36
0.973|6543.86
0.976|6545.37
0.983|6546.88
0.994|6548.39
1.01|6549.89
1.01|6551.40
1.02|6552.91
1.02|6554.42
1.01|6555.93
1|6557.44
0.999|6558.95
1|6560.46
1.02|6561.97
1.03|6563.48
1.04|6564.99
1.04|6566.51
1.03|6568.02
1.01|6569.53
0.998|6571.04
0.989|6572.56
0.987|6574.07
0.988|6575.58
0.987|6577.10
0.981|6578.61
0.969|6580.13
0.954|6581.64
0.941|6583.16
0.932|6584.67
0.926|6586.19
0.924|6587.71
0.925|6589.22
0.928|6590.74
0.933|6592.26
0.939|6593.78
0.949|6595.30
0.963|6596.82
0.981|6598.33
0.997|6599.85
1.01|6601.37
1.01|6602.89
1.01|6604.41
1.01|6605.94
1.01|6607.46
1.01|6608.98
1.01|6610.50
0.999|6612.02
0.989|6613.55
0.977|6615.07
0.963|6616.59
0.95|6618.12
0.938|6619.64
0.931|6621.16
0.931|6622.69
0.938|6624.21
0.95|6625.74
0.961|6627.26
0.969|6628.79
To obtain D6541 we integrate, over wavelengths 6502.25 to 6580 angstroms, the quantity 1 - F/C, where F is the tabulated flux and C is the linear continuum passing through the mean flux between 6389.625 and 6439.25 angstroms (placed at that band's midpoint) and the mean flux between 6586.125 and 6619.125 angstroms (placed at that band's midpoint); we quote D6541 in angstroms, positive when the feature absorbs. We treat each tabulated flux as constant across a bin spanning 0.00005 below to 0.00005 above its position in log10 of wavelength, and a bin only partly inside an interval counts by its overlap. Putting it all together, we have -4.0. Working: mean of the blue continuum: 0.909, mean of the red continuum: 0.974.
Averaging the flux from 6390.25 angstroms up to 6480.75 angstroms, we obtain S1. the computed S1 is 0.95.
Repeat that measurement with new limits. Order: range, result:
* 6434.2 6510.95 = 0.983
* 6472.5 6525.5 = 0.982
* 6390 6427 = 0.902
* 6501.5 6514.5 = 0.98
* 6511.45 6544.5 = 1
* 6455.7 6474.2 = 0.999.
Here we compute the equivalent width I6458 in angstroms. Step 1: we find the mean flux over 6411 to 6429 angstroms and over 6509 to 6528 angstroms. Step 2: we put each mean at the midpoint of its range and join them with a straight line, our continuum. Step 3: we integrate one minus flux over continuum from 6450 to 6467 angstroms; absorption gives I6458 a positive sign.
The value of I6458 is -1.24 angstroms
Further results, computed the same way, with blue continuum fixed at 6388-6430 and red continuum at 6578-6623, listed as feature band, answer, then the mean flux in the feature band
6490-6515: -0.7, 0.96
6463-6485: -2.1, 1.01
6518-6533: -1.2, 1.02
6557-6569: -0.8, 1.02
